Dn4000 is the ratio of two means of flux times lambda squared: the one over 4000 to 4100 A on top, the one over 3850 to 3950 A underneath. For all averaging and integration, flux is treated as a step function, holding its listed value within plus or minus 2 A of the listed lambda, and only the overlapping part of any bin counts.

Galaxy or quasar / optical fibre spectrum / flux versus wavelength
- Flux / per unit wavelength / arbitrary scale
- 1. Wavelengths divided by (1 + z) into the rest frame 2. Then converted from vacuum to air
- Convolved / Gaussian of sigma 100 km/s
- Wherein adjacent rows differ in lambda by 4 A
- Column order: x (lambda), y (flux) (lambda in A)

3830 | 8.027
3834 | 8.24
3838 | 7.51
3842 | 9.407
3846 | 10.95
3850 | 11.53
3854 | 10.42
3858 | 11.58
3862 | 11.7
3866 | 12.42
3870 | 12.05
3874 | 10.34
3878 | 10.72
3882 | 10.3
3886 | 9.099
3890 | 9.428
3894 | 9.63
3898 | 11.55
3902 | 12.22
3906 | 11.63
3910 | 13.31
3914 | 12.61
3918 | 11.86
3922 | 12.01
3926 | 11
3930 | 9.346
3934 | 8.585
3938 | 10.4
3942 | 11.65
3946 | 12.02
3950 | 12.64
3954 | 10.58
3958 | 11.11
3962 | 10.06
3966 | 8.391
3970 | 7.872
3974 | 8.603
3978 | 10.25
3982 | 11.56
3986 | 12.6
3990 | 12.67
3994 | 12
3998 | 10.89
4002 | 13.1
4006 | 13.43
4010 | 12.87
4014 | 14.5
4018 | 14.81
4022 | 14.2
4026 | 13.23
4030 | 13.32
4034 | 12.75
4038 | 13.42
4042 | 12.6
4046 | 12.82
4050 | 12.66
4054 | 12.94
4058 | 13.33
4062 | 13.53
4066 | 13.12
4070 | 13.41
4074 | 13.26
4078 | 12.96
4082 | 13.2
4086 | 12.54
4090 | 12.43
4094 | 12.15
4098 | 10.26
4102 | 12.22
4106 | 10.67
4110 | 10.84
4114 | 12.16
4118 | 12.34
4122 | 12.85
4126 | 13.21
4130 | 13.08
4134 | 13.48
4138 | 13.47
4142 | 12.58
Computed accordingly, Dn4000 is 1.27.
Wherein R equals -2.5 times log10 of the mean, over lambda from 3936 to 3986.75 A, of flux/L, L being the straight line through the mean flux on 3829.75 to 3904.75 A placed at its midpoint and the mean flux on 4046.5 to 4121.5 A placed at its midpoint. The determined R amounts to 0.076 mag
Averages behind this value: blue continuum 10.4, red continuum 12.5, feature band 10.5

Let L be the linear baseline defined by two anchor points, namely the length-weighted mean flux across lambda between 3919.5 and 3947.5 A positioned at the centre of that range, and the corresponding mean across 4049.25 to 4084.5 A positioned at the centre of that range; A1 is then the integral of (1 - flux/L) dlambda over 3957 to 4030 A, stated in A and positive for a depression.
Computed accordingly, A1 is 0.1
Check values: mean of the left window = 10.7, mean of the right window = 13.2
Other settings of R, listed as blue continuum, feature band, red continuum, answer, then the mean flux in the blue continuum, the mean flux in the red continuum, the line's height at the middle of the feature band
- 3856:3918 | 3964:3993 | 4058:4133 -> 0.14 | 11.3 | 12.5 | 11.8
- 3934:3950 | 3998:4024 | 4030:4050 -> -0.10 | 11.2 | 12.9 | 12.4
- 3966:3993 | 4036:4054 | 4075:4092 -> -0.08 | 10.5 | 12.8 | 11.9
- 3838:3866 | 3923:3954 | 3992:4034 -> 0.12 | 10.8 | 13.2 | 12.1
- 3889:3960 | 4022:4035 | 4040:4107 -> -0.09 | 11.2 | 12.6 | 12.2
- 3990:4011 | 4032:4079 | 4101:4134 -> -0.06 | 12.5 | 12.2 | 12.4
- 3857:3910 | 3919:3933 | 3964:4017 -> 0.05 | 11.1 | 11.5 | 11.2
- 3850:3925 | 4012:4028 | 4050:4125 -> -0.18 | 11.3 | 12.5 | 12.1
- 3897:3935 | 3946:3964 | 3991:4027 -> 0.09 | 11.5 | 13.2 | 12.2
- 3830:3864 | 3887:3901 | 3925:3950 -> 0.01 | 10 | 10.7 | 10.4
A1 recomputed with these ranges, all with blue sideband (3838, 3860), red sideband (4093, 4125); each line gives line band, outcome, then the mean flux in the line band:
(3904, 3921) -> -2.44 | 12.3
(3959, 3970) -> 1.87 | 9.15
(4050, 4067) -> -2.50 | 13.2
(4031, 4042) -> -1.59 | 13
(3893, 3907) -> -0.81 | 11.3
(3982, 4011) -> -3.23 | 12.4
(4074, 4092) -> -1.93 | 12.8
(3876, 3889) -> 0.79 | 9.99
